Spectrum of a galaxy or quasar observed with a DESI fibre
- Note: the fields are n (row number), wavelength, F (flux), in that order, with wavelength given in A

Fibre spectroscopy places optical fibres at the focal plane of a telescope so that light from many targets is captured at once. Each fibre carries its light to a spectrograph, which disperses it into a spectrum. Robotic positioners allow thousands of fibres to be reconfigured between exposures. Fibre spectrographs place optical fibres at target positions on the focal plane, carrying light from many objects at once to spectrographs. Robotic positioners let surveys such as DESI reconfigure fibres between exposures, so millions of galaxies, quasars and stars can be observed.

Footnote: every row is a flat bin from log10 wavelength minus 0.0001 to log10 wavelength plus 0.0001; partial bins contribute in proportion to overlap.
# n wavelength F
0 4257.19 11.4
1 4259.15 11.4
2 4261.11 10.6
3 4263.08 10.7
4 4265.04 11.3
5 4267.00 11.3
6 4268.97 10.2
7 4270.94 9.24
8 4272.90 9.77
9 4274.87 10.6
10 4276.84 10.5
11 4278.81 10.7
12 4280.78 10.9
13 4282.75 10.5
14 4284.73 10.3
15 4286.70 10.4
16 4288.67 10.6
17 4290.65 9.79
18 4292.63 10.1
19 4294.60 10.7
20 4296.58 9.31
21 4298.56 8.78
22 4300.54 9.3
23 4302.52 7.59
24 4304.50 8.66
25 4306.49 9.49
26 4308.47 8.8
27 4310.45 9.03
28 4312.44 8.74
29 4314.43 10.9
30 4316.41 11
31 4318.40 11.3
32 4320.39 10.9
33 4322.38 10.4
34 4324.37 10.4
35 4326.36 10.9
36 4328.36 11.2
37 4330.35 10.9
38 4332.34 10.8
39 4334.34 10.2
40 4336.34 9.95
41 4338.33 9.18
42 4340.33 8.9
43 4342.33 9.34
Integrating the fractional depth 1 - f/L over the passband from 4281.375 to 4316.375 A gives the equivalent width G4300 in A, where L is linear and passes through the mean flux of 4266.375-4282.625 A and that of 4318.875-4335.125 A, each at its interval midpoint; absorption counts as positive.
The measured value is 3.0 A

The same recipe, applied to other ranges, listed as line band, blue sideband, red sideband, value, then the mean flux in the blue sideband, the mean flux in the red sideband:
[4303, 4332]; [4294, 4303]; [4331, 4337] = -1.0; 9.15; 10.4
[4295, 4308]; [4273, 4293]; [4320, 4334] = 2.0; 10.4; 10.8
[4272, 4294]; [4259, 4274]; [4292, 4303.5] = -1.2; 10.5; 9.28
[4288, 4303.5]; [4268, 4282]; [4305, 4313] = 0.0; 10.3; 9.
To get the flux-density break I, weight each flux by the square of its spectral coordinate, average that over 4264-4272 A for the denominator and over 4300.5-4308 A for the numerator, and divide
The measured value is 0.8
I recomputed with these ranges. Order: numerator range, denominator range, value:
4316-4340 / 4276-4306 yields 1.09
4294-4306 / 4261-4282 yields 0.87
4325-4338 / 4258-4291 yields 1.03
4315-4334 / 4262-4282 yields 1.06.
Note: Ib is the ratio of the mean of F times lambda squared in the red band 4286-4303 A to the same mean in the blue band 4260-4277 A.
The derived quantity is 0.93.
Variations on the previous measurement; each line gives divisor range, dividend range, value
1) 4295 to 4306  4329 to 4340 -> 1.17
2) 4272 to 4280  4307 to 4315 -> 0.91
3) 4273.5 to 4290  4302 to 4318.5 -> 0.91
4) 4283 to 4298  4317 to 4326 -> 1.08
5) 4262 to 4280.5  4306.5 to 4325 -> 0.99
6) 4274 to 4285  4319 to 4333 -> 1.04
